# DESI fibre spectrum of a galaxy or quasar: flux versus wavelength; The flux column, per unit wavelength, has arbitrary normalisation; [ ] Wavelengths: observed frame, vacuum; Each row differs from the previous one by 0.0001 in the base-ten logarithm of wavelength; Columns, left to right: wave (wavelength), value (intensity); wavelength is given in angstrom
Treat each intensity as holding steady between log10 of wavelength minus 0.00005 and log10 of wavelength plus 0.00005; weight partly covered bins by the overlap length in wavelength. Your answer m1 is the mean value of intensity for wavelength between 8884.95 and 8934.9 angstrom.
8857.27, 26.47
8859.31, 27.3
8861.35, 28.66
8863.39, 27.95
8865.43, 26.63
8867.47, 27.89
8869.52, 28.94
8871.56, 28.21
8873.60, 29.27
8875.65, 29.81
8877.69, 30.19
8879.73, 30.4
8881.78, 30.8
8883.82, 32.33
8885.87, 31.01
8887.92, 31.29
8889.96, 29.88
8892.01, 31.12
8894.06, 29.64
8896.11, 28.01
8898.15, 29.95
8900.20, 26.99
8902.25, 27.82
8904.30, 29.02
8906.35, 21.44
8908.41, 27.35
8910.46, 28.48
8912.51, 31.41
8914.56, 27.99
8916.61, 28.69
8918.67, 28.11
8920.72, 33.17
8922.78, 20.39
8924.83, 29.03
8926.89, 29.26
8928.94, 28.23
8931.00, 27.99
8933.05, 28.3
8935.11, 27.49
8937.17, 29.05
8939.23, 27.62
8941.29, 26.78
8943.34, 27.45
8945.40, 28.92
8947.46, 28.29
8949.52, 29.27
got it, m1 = 28.5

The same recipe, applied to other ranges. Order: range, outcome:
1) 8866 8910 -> 29.1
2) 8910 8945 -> 28.2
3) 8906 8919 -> 27.9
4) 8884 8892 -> 30.9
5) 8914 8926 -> 27.9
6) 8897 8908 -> 27.1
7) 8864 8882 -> 29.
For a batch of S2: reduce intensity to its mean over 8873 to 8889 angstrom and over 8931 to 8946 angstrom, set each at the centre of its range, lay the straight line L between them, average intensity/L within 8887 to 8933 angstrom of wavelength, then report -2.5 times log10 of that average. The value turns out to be 0.033 mag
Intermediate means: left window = 30.7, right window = 27.9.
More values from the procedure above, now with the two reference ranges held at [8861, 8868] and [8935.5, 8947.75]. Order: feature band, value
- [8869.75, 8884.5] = -0.09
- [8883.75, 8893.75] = -0.11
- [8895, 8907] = 0.02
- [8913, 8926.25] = -0.01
